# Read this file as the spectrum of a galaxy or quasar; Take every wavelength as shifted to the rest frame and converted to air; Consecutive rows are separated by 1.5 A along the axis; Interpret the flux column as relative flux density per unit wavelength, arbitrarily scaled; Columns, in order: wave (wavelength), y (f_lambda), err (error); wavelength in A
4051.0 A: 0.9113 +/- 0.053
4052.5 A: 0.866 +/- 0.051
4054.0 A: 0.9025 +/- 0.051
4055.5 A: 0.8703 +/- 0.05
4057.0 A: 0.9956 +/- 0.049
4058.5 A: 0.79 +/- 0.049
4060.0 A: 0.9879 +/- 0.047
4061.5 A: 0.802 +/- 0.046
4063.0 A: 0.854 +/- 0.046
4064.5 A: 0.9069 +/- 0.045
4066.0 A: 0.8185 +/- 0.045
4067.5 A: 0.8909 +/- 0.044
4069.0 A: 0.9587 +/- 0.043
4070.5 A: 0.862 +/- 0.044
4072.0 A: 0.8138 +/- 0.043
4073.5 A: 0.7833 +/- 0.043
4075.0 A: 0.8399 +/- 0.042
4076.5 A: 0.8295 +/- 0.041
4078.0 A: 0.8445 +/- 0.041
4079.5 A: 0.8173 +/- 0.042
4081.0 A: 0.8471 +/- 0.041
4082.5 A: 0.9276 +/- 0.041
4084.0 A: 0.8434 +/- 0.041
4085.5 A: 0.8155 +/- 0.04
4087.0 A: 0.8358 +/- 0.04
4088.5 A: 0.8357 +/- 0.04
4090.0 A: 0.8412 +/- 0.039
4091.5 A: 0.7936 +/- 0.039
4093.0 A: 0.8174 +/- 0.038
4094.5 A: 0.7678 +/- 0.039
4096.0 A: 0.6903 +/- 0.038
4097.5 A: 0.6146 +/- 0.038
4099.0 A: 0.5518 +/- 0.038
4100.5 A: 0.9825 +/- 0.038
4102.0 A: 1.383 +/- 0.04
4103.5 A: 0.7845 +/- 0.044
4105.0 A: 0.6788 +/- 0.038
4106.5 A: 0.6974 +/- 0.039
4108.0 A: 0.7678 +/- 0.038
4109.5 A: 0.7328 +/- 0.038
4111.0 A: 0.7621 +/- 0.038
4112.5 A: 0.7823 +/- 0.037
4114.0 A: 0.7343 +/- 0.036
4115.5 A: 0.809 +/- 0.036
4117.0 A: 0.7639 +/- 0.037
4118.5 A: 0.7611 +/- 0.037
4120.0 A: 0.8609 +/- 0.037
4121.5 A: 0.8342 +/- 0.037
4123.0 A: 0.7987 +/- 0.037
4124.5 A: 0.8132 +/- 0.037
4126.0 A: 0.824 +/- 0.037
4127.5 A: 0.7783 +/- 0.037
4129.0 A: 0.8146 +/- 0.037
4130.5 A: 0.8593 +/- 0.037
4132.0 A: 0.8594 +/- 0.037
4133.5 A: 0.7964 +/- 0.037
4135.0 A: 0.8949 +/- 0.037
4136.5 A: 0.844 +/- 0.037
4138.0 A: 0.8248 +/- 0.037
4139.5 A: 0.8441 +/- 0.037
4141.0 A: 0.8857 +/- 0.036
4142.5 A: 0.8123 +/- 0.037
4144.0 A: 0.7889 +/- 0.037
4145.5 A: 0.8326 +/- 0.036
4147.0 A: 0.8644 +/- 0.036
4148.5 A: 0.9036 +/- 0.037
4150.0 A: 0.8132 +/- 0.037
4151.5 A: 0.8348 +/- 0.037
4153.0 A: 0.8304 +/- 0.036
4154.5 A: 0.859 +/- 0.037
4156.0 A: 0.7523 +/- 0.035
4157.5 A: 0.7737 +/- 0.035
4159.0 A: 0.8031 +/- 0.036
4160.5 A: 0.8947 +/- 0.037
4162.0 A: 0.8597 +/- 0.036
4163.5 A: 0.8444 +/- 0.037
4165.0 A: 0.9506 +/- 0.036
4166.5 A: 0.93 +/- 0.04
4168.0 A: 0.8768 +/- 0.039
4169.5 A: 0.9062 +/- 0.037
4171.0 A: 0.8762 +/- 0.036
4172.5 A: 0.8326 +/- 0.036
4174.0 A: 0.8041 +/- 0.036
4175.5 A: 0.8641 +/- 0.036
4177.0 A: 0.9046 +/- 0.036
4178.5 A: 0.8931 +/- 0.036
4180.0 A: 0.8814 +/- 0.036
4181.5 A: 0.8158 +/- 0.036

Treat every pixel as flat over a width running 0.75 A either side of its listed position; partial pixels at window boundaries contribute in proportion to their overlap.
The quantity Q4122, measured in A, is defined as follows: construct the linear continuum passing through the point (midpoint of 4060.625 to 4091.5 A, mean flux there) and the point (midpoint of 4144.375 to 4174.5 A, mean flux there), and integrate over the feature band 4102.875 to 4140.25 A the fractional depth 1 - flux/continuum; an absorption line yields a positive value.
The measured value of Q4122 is 2.3 A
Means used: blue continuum 0.848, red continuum 0.852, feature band 0.797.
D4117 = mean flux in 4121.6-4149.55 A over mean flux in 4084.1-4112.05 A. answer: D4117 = 1.0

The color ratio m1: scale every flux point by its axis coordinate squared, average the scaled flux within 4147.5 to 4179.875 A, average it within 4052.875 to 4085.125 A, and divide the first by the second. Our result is 1.0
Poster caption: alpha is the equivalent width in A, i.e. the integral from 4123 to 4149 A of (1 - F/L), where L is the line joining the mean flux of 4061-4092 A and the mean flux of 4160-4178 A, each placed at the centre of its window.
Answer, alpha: 0.9 A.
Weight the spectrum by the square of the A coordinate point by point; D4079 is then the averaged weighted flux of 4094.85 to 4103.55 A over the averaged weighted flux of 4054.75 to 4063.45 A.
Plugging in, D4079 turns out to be 0.96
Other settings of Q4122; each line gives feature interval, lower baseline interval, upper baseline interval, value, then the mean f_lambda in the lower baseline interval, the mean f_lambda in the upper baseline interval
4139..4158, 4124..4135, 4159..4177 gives 0.42 A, 0.826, 0.874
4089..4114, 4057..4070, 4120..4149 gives 1.99 A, 0.883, 0.836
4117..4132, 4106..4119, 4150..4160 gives -0.83 A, 0.758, 0.811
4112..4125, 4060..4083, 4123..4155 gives 0.73 A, 0.857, 0.836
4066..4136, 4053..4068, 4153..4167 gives 4.12 A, 0.881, 0.849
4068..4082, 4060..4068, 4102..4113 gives -0.01 A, 0.866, 0.786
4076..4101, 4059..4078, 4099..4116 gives 1.11 A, 0.861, 0.817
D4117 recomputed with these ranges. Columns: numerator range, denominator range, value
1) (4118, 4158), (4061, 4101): 1.01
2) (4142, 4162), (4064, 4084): 0.97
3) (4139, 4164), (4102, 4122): 1.06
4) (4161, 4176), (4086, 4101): 1.14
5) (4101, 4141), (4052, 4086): 0.95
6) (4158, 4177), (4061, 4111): 1.06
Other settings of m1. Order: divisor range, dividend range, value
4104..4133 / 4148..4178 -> 1.11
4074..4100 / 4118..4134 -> 1.05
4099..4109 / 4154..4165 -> 1.00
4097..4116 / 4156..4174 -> 1.12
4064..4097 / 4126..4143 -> 1.03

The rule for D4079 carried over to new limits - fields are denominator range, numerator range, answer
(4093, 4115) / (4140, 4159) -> 1.08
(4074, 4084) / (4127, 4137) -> 1.01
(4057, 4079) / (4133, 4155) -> 1.02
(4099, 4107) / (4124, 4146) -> 0.96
